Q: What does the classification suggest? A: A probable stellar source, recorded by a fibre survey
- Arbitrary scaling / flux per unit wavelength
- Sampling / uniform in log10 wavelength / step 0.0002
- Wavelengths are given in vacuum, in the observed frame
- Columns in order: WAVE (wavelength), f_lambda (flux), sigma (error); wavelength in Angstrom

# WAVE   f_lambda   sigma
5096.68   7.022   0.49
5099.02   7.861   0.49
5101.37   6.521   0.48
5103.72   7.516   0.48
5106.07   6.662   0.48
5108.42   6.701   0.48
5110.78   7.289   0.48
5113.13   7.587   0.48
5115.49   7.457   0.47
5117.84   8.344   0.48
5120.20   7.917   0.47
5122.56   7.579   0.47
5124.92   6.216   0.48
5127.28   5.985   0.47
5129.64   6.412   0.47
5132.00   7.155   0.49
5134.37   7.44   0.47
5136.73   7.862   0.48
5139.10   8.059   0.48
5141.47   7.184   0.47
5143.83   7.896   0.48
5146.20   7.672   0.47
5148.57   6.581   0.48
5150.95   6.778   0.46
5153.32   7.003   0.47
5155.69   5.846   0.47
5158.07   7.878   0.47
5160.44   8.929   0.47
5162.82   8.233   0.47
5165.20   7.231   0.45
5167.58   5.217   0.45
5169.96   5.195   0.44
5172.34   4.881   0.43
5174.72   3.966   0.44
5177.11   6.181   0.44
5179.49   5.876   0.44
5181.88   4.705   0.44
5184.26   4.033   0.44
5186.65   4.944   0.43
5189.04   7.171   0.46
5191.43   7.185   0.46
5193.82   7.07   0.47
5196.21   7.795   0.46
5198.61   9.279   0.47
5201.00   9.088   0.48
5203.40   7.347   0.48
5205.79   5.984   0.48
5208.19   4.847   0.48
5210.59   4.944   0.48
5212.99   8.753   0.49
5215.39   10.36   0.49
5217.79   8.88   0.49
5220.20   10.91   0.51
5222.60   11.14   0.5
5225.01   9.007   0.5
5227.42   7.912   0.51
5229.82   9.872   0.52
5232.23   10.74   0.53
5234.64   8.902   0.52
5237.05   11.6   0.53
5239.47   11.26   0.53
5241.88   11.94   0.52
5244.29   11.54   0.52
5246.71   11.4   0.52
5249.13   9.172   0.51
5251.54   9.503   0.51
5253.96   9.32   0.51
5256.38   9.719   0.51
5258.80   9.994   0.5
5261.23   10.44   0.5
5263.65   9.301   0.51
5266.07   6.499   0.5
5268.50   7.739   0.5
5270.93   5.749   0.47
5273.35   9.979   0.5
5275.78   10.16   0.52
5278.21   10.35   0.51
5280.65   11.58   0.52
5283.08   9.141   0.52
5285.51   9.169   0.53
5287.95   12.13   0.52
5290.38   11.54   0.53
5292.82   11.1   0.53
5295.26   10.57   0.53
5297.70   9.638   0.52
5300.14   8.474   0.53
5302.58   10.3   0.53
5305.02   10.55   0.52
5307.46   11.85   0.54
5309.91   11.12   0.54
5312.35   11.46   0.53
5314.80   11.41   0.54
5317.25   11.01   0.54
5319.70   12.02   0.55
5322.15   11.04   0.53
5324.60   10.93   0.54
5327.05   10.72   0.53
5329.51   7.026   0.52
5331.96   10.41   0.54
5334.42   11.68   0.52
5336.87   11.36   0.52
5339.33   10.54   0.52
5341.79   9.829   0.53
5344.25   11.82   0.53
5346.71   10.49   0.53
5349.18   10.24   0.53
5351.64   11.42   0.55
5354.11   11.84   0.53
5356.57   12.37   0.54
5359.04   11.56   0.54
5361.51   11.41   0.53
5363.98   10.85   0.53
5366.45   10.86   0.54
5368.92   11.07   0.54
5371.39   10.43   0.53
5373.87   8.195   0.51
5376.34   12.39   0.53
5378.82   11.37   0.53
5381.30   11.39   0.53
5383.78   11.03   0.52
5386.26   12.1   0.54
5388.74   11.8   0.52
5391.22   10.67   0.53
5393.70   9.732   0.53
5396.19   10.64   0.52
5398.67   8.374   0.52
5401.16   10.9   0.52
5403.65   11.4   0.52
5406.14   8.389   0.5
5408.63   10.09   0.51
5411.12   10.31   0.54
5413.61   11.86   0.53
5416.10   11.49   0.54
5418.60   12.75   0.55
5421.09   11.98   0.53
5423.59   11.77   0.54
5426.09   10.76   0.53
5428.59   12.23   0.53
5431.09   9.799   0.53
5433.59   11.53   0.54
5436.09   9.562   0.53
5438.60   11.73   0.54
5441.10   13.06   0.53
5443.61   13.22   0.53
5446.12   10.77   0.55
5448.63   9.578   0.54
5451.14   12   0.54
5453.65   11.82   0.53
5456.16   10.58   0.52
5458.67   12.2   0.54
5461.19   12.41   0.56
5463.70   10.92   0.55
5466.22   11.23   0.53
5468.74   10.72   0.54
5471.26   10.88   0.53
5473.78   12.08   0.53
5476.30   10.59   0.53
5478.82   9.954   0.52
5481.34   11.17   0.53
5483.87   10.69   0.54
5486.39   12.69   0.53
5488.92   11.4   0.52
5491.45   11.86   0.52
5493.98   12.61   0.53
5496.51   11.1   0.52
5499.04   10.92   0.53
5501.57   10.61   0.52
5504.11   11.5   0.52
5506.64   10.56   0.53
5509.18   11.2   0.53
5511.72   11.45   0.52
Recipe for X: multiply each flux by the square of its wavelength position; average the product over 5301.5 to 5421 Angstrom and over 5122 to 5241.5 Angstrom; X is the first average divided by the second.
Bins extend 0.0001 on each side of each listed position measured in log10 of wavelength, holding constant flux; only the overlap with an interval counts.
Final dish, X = 1.55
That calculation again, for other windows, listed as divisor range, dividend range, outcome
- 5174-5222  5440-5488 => 1.78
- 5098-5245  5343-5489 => 1.61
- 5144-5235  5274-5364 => 1.55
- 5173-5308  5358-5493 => 1.34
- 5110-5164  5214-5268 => 1.40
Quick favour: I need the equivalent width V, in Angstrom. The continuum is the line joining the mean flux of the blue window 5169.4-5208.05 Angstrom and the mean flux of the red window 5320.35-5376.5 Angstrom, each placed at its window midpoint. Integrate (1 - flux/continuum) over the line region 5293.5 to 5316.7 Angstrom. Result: -2.5 Angstrom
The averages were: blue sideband 6.28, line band 10.6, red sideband 10.8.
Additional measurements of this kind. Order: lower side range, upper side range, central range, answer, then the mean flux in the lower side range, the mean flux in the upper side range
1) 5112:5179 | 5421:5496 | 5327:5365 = -4.1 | 6.94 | 11.4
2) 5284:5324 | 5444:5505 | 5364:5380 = 0.4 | 10.8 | 11.3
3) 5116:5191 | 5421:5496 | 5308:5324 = -3.8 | 6.67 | 11.4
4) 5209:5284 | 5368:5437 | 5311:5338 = -1.6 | 9.58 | 10.9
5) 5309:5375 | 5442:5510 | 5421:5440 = 0.0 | 10.9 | 11.3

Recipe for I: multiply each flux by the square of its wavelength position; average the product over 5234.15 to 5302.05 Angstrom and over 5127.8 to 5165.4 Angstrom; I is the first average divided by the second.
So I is 1.41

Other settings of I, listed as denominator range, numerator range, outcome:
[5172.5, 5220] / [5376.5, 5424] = 1.74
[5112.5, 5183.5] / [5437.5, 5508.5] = 1.89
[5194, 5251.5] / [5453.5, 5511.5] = 1.35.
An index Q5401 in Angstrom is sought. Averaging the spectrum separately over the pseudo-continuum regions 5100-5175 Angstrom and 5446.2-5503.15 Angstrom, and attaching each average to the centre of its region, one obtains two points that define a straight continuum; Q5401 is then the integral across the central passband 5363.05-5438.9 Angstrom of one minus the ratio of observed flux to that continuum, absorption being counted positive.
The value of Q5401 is -4.0 Angstrom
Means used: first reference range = 7.01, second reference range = 11.3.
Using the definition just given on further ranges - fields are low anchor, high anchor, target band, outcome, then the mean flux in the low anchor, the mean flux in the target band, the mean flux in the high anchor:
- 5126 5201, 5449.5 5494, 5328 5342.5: -1.30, 6.73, 10.2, 11.4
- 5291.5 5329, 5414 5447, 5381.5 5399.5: 0.95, 10.7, 10.7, 11.6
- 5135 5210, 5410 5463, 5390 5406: 0.95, 6.7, 10.2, 11.5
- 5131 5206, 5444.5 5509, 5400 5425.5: -1.87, 6.81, 11.1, 11.2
